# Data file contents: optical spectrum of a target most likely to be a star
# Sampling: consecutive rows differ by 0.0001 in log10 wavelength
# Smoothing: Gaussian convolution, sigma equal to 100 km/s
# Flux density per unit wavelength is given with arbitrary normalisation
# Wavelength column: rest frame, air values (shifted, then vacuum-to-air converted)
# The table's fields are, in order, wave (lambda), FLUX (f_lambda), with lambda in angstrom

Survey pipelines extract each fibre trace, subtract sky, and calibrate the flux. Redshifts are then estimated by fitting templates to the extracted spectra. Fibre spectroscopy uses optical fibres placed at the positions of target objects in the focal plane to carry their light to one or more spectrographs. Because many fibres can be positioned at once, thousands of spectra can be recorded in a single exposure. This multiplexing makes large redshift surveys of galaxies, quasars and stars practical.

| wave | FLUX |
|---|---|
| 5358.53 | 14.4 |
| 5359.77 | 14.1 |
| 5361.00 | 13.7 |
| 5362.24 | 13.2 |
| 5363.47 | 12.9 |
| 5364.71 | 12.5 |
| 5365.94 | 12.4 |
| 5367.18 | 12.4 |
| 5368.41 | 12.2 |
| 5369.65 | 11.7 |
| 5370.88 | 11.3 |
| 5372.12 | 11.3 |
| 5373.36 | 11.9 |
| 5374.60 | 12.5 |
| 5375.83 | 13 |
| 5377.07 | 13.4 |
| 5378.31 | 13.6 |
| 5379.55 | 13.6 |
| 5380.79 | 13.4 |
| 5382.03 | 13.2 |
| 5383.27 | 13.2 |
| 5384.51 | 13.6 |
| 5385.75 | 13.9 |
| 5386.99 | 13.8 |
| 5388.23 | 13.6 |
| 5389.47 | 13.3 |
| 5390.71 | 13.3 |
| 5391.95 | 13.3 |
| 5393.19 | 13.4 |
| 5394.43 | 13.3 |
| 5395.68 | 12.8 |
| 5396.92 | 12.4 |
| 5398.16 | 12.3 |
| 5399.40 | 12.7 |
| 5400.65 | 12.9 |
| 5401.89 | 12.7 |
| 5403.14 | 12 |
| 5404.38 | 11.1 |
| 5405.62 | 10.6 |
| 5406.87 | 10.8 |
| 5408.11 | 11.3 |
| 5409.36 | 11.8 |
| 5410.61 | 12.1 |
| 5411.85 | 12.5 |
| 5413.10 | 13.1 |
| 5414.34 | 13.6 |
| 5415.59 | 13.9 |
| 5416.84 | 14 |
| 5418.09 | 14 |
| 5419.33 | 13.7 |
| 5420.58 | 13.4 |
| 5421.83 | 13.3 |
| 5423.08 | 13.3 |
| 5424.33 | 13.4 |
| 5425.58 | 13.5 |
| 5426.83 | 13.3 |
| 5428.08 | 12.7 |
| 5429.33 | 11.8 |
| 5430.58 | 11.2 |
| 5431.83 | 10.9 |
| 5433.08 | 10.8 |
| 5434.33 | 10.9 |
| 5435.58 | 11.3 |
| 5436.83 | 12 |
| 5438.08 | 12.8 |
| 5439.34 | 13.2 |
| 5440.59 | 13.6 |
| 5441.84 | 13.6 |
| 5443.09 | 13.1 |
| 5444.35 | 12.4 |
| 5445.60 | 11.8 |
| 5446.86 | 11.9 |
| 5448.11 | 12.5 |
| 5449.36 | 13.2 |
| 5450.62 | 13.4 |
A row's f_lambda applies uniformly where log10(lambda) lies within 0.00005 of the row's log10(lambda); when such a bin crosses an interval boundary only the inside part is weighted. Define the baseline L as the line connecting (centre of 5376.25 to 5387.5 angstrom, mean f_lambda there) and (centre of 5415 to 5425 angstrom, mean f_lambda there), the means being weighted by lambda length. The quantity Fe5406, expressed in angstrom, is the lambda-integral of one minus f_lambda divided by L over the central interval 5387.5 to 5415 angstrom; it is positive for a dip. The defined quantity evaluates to 2.1 angstrom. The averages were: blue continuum 13.5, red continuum 13.6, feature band 12.5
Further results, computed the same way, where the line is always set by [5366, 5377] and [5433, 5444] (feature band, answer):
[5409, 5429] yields -1.41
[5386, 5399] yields -1.00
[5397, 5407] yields 0.25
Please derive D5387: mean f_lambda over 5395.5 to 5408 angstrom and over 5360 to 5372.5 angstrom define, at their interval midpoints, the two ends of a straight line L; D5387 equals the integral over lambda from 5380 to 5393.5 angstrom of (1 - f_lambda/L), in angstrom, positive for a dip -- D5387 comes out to -1.4 angstrom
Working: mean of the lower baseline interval 12.4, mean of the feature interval 13.5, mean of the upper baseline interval 12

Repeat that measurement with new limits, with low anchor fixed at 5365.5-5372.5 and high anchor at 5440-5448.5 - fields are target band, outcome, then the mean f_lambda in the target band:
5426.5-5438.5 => 0.8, 11.7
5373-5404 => -2.5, 13.1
